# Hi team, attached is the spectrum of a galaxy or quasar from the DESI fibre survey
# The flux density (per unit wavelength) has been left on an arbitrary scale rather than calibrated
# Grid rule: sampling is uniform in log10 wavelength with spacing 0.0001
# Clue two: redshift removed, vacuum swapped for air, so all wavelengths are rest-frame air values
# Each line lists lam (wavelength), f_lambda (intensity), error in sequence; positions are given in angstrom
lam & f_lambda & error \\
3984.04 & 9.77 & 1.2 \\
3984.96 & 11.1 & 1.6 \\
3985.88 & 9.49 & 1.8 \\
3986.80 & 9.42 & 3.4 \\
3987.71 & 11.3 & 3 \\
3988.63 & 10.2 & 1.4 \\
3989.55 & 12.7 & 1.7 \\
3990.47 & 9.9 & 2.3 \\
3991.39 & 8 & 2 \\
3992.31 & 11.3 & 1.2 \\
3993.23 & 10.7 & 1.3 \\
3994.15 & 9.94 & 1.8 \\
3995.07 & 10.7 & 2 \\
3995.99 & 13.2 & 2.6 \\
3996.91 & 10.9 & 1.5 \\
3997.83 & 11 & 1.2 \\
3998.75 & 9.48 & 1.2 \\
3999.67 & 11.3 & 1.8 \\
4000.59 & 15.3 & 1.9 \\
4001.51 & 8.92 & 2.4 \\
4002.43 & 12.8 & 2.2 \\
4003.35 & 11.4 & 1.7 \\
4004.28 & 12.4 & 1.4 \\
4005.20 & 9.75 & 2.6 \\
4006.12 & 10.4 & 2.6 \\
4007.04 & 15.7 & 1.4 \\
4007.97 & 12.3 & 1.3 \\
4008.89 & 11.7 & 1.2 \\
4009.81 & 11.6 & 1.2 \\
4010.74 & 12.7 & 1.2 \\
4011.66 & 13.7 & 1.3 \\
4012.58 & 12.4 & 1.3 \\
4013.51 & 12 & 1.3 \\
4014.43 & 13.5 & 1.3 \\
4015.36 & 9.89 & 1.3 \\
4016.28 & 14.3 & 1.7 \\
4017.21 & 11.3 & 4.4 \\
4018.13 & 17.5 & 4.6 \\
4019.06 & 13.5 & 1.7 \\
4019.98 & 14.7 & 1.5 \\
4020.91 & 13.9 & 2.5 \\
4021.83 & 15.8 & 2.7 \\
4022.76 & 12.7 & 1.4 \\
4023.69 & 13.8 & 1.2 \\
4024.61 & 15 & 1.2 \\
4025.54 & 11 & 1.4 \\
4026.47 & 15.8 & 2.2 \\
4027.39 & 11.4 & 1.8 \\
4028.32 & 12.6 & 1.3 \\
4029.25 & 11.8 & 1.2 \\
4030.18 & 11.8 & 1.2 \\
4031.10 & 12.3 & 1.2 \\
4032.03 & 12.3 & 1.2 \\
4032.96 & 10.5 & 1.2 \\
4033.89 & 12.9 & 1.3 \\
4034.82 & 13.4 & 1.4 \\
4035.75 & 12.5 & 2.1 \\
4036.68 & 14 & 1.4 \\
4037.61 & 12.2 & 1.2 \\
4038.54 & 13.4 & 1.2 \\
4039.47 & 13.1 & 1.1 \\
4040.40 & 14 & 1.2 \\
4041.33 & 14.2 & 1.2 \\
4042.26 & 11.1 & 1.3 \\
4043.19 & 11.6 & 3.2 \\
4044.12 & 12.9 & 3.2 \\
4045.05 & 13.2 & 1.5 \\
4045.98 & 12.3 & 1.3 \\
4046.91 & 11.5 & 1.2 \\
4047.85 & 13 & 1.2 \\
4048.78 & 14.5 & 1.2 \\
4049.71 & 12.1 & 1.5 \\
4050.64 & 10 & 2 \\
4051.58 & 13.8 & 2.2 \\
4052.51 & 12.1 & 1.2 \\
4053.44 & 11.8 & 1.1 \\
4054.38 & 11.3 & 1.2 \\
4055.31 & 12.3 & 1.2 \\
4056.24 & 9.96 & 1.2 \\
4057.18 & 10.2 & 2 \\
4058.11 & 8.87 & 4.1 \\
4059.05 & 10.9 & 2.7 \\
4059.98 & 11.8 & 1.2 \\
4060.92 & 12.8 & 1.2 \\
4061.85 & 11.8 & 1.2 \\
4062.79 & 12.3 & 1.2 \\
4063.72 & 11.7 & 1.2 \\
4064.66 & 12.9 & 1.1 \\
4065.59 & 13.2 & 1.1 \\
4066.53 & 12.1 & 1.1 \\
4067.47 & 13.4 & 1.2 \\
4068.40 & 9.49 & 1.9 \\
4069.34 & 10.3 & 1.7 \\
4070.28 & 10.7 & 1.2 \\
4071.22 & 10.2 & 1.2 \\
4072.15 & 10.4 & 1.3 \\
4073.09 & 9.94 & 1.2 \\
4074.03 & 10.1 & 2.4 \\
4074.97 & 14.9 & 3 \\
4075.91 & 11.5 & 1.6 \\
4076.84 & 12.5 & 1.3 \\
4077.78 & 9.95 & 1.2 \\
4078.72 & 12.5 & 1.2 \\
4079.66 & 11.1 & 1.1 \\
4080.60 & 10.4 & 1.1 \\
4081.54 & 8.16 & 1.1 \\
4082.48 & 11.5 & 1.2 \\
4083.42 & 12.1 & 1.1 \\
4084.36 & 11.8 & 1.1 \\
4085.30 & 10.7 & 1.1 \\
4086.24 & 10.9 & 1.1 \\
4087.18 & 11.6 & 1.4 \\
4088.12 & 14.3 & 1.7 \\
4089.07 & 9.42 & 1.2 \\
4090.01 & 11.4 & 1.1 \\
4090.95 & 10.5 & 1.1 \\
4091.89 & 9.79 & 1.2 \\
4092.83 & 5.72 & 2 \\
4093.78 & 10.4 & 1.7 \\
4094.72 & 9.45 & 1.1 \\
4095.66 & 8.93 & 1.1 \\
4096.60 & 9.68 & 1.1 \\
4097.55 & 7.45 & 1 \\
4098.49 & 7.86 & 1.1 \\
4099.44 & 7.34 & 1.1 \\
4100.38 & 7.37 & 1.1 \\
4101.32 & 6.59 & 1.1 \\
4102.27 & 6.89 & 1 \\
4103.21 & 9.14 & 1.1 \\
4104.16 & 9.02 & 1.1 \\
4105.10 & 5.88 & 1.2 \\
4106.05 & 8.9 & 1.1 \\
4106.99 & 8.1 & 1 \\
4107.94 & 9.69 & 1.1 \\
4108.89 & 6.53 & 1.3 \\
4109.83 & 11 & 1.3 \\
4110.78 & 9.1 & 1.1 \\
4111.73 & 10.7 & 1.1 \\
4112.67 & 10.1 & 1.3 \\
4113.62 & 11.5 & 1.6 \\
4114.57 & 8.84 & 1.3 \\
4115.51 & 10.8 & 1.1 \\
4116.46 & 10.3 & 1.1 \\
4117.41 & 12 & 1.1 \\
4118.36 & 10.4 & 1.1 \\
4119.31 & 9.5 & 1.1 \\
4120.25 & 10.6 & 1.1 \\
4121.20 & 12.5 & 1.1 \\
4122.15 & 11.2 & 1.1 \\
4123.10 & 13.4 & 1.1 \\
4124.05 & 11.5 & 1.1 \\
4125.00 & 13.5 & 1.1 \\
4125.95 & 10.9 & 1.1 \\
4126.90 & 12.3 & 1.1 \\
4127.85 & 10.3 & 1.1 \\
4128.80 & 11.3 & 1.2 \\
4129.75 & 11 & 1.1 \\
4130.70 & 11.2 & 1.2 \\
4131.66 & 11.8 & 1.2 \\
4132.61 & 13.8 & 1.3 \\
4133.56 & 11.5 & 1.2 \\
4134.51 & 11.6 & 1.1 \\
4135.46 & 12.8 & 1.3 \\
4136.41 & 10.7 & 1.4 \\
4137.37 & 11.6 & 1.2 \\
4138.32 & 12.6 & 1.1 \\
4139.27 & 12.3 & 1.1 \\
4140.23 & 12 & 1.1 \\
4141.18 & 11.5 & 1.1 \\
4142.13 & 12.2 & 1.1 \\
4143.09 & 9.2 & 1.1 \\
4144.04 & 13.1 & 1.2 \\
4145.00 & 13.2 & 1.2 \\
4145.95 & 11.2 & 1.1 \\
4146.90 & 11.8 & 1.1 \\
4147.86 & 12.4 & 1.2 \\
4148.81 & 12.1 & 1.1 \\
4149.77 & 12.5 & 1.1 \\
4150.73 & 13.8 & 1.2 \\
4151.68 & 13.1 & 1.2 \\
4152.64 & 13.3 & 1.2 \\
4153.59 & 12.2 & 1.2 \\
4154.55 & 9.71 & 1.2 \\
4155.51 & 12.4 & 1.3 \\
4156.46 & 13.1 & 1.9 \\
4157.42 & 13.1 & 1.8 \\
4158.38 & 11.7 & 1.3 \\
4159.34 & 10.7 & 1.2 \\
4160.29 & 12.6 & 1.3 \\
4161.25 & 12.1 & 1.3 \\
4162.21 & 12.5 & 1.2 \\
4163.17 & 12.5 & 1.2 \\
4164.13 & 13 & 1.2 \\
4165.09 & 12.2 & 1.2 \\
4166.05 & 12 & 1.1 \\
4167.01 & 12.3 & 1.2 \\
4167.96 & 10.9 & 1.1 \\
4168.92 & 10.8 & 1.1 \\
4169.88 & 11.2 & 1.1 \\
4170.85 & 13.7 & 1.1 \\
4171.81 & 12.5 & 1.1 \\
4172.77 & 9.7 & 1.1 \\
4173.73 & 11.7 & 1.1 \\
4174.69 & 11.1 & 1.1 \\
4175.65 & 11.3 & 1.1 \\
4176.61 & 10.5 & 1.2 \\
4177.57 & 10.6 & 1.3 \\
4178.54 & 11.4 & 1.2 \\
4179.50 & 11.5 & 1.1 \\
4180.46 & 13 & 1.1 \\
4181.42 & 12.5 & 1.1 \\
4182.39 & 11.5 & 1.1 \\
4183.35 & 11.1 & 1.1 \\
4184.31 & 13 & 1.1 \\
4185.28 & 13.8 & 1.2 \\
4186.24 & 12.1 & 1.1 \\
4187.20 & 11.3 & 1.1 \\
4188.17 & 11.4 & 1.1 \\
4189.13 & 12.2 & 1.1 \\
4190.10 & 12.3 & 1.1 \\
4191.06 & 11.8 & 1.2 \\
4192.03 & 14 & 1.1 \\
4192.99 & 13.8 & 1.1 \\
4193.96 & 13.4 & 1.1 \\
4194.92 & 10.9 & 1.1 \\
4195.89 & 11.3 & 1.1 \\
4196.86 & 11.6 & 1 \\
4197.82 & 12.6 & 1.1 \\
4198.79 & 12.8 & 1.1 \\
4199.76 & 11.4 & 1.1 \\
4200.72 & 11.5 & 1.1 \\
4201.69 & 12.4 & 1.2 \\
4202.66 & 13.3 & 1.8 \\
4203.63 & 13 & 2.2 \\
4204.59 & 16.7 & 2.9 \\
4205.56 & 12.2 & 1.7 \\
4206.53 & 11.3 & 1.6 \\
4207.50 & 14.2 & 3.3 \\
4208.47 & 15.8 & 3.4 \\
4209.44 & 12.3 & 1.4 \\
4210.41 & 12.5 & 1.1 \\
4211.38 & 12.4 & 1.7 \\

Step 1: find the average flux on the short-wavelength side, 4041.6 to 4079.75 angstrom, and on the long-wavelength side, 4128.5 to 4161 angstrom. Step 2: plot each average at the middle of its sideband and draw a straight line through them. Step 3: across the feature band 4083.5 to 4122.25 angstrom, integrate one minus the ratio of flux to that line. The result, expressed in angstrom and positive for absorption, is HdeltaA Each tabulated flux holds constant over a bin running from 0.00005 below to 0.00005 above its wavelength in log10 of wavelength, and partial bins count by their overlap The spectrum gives 7.4 angstrom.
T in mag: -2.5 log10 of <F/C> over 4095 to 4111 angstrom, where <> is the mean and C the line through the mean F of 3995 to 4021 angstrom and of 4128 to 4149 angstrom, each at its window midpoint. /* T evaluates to 0.41 mag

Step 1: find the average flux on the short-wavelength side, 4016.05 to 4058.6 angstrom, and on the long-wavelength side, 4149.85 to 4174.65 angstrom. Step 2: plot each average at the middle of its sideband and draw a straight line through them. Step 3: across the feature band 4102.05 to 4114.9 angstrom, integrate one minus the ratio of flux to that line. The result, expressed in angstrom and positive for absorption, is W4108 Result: 3.5 angstrom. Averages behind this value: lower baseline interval 12.7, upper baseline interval 12.1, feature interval 9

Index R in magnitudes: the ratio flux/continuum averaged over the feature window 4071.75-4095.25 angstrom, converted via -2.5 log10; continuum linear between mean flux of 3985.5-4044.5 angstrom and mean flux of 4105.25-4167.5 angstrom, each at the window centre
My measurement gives 0.10 mag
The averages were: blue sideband 12.2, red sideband 11.5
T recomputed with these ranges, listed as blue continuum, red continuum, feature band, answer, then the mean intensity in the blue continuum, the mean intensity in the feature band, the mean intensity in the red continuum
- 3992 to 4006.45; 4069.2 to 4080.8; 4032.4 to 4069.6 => -0.09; 11.2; 12.1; 11.2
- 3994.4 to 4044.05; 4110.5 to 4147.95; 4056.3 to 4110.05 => 0.17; 12.6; 10.2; 11.5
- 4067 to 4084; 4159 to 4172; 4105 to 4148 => 0.05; 11.1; 11.1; 12.1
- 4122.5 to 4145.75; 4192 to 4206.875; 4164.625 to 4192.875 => 0.05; 11.9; 11.9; 12.6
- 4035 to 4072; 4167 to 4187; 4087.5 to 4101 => 0.28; 12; 9.25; 11.7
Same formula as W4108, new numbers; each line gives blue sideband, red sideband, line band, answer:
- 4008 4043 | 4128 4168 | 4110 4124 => 1.7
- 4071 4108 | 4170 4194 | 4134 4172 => -2.6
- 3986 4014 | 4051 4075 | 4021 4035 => -1.8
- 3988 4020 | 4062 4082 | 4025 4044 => -1.6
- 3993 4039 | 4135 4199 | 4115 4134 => 1.1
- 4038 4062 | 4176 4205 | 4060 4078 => 0.8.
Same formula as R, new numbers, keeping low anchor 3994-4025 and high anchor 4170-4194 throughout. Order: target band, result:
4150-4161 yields -0.02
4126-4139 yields 0.04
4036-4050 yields -0.04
